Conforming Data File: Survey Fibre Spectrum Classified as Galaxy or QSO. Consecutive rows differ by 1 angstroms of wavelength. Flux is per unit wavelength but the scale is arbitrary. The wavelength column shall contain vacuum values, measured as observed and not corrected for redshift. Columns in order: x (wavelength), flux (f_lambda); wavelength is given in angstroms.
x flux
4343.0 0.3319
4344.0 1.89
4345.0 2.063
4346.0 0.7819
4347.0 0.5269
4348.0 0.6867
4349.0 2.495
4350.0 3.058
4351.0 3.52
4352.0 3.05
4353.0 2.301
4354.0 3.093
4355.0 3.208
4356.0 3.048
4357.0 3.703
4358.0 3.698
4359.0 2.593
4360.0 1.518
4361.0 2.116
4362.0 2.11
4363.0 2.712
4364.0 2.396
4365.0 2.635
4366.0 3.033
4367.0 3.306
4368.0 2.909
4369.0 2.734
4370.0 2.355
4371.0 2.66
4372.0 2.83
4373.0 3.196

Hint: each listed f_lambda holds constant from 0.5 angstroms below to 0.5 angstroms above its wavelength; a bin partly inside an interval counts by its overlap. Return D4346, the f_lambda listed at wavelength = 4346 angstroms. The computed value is 0.7819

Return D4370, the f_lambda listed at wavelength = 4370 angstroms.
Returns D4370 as 2.355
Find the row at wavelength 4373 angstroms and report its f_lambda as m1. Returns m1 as 3.196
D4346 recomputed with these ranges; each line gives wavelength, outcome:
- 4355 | 3.208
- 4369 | 2.734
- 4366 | 3.033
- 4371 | 2.66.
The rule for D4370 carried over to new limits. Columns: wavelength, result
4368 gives 2.909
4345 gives 2.063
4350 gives 3.058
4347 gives 0.5269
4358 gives 3.698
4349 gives 2.495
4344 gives 1.89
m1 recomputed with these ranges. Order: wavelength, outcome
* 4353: 2.301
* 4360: 1.518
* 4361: 2.116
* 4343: 0.3319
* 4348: 0.6867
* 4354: 3.093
